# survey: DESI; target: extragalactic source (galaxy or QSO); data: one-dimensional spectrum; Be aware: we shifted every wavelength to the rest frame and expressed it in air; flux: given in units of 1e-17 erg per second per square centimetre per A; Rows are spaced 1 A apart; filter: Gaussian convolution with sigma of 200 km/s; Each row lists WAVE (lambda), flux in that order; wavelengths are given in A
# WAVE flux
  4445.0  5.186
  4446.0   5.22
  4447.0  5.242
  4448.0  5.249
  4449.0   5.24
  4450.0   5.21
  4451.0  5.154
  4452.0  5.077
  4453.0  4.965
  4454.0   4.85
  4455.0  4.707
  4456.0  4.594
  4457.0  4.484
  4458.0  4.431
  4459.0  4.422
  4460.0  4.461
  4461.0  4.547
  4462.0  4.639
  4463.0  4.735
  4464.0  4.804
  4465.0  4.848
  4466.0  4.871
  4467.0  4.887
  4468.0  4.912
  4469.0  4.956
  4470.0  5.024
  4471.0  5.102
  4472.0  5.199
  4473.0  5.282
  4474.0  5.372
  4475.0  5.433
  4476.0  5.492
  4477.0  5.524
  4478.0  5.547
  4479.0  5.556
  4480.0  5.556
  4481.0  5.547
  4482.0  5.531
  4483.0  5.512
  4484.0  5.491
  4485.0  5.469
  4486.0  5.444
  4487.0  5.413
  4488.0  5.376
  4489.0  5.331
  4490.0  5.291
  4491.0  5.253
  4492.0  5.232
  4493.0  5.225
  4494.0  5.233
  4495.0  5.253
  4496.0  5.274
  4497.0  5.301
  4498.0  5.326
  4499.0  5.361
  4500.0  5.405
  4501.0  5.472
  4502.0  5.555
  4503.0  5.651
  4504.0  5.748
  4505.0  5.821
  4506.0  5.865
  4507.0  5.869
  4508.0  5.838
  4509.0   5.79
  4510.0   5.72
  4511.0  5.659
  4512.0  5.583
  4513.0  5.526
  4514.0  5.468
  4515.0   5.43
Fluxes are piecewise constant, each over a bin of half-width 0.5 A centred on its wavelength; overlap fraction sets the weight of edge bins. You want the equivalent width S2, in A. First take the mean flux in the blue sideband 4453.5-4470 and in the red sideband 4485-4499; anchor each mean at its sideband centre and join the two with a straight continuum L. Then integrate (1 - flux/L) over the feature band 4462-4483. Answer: -1.18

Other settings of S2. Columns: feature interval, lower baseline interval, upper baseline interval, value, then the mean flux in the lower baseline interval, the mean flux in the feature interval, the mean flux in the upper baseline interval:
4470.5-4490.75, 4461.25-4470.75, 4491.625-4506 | -1.23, 4.85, 5.42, 5.44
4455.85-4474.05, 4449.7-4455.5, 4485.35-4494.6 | 1.02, 4.99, 4.81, 5.31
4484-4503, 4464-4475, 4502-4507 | 0.61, 5.05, 5.36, 5.76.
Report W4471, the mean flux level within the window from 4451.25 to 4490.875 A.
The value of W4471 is 5.1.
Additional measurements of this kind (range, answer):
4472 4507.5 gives 5.45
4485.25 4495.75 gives 5.31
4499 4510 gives 5.69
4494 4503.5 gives 5.39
